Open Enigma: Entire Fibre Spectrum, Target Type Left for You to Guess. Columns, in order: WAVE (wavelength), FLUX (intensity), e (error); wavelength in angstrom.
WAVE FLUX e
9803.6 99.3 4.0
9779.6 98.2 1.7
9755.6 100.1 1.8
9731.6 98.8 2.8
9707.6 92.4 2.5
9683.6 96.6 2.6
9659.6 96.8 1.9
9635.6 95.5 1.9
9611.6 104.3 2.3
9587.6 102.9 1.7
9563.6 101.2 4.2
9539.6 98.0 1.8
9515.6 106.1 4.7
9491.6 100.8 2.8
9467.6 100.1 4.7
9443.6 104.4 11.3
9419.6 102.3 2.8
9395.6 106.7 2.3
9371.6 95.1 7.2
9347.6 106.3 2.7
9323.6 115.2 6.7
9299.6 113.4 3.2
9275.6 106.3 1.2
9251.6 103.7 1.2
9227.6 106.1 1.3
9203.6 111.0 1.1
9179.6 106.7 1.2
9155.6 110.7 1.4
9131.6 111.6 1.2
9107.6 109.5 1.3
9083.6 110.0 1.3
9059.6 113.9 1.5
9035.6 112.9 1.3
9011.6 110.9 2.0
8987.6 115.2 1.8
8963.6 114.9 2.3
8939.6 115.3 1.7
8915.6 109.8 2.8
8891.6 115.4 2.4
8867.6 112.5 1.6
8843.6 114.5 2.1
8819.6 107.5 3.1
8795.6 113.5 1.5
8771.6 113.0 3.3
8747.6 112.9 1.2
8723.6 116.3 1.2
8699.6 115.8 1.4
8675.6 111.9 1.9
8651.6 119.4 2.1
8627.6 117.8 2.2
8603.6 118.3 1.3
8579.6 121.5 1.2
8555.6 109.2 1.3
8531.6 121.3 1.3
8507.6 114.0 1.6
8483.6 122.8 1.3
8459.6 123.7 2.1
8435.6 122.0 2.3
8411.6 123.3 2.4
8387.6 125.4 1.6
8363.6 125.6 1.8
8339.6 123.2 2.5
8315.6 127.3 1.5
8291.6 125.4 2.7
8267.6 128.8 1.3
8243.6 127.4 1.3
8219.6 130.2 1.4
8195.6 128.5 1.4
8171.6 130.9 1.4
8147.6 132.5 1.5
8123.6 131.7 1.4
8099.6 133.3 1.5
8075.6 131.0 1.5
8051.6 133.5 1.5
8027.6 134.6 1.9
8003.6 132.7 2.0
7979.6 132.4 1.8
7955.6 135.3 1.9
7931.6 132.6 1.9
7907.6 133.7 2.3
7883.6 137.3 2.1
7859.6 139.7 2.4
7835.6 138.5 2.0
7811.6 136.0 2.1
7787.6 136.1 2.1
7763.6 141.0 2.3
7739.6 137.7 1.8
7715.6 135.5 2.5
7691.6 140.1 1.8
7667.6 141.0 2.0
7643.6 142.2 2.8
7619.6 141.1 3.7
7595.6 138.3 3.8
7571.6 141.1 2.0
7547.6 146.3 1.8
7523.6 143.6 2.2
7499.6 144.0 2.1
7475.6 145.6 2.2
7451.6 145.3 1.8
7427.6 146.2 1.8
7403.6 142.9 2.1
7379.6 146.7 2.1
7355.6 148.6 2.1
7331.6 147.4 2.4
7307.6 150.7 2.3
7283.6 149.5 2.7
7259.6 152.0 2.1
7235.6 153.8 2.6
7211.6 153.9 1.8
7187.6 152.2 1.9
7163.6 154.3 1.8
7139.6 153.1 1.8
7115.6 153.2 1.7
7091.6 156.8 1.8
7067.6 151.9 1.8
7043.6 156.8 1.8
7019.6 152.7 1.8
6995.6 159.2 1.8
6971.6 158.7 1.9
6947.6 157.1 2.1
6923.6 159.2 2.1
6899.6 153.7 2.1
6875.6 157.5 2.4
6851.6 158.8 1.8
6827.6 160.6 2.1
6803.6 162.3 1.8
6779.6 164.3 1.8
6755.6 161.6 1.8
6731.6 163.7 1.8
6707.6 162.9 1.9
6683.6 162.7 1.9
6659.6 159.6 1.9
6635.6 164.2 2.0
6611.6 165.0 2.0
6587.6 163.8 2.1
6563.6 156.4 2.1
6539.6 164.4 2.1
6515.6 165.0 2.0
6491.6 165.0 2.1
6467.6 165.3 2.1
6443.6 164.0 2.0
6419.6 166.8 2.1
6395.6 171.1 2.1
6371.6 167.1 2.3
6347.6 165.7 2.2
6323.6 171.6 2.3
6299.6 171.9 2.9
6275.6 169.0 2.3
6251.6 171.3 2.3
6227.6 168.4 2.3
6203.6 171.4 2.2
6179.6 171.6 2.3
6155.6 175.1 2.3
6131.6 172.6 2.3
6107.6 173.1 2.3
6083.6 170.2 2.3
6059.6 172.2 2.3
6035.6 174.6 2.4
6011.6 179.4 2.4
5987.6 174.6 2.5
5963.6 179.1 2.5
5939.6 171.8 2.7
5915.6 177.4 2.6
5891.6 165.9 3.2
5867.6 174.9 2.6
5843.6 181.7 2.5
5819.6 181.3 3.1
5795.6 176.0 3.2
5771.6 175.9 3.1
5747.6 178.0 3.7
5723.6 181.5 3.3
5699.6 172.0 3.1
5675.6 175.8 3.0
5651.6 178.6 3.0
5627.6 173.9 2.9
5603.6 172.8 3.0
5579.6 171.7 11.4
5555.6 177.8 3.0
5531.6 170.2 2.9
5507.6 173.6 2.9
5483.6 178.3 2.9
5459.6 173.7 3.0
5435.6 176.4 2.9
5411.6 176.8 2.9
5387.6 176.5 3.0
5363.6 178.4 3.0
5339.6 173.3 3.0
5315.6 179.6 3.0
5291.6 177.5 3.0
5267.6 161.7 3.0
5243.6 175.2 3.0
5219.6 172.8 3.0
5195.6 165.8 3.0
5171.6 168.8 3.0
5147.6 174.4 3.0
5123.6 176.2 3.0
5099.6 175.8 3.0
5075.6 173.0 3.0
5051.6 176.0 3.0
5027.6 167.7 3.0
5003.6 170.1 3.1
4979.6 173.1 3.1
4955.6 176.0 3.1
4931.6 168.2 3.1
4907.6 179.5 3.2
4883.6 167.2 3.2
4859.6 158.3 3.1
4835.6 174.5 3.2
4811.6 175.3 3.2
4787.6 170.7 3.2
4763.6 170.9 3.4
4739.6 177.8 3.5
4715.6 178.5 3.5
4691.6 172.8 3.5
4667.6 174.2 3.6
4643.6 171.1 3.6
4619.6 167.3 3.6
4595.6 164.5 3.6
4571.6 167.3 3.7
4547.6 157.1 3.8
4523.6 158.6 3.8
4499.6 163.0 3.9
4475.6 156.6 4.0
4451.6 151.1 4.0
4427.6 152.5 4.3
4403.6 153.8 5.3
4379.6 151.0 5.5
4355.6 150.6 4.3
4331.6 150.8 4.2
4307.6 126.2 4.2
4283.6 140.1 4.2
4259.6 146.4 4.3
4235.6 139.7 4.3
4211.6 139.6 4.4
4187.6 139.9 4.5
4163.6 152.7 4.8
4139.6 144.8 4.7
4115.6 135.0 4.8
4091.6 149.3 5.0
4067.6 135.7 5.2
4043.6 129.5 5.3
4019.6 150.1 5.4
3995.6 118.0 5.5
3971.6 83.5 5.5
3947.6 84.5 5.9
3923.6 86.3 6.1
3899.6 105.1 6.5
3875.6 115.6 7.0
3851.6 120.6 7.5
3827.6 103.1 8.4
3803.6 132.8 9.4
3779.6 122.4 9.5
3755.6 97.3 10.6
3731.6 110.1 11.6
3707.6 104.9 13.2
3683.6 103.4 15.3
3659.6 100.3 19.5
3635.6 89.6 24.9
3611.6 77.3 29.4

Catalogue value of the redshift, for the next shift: 0.00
